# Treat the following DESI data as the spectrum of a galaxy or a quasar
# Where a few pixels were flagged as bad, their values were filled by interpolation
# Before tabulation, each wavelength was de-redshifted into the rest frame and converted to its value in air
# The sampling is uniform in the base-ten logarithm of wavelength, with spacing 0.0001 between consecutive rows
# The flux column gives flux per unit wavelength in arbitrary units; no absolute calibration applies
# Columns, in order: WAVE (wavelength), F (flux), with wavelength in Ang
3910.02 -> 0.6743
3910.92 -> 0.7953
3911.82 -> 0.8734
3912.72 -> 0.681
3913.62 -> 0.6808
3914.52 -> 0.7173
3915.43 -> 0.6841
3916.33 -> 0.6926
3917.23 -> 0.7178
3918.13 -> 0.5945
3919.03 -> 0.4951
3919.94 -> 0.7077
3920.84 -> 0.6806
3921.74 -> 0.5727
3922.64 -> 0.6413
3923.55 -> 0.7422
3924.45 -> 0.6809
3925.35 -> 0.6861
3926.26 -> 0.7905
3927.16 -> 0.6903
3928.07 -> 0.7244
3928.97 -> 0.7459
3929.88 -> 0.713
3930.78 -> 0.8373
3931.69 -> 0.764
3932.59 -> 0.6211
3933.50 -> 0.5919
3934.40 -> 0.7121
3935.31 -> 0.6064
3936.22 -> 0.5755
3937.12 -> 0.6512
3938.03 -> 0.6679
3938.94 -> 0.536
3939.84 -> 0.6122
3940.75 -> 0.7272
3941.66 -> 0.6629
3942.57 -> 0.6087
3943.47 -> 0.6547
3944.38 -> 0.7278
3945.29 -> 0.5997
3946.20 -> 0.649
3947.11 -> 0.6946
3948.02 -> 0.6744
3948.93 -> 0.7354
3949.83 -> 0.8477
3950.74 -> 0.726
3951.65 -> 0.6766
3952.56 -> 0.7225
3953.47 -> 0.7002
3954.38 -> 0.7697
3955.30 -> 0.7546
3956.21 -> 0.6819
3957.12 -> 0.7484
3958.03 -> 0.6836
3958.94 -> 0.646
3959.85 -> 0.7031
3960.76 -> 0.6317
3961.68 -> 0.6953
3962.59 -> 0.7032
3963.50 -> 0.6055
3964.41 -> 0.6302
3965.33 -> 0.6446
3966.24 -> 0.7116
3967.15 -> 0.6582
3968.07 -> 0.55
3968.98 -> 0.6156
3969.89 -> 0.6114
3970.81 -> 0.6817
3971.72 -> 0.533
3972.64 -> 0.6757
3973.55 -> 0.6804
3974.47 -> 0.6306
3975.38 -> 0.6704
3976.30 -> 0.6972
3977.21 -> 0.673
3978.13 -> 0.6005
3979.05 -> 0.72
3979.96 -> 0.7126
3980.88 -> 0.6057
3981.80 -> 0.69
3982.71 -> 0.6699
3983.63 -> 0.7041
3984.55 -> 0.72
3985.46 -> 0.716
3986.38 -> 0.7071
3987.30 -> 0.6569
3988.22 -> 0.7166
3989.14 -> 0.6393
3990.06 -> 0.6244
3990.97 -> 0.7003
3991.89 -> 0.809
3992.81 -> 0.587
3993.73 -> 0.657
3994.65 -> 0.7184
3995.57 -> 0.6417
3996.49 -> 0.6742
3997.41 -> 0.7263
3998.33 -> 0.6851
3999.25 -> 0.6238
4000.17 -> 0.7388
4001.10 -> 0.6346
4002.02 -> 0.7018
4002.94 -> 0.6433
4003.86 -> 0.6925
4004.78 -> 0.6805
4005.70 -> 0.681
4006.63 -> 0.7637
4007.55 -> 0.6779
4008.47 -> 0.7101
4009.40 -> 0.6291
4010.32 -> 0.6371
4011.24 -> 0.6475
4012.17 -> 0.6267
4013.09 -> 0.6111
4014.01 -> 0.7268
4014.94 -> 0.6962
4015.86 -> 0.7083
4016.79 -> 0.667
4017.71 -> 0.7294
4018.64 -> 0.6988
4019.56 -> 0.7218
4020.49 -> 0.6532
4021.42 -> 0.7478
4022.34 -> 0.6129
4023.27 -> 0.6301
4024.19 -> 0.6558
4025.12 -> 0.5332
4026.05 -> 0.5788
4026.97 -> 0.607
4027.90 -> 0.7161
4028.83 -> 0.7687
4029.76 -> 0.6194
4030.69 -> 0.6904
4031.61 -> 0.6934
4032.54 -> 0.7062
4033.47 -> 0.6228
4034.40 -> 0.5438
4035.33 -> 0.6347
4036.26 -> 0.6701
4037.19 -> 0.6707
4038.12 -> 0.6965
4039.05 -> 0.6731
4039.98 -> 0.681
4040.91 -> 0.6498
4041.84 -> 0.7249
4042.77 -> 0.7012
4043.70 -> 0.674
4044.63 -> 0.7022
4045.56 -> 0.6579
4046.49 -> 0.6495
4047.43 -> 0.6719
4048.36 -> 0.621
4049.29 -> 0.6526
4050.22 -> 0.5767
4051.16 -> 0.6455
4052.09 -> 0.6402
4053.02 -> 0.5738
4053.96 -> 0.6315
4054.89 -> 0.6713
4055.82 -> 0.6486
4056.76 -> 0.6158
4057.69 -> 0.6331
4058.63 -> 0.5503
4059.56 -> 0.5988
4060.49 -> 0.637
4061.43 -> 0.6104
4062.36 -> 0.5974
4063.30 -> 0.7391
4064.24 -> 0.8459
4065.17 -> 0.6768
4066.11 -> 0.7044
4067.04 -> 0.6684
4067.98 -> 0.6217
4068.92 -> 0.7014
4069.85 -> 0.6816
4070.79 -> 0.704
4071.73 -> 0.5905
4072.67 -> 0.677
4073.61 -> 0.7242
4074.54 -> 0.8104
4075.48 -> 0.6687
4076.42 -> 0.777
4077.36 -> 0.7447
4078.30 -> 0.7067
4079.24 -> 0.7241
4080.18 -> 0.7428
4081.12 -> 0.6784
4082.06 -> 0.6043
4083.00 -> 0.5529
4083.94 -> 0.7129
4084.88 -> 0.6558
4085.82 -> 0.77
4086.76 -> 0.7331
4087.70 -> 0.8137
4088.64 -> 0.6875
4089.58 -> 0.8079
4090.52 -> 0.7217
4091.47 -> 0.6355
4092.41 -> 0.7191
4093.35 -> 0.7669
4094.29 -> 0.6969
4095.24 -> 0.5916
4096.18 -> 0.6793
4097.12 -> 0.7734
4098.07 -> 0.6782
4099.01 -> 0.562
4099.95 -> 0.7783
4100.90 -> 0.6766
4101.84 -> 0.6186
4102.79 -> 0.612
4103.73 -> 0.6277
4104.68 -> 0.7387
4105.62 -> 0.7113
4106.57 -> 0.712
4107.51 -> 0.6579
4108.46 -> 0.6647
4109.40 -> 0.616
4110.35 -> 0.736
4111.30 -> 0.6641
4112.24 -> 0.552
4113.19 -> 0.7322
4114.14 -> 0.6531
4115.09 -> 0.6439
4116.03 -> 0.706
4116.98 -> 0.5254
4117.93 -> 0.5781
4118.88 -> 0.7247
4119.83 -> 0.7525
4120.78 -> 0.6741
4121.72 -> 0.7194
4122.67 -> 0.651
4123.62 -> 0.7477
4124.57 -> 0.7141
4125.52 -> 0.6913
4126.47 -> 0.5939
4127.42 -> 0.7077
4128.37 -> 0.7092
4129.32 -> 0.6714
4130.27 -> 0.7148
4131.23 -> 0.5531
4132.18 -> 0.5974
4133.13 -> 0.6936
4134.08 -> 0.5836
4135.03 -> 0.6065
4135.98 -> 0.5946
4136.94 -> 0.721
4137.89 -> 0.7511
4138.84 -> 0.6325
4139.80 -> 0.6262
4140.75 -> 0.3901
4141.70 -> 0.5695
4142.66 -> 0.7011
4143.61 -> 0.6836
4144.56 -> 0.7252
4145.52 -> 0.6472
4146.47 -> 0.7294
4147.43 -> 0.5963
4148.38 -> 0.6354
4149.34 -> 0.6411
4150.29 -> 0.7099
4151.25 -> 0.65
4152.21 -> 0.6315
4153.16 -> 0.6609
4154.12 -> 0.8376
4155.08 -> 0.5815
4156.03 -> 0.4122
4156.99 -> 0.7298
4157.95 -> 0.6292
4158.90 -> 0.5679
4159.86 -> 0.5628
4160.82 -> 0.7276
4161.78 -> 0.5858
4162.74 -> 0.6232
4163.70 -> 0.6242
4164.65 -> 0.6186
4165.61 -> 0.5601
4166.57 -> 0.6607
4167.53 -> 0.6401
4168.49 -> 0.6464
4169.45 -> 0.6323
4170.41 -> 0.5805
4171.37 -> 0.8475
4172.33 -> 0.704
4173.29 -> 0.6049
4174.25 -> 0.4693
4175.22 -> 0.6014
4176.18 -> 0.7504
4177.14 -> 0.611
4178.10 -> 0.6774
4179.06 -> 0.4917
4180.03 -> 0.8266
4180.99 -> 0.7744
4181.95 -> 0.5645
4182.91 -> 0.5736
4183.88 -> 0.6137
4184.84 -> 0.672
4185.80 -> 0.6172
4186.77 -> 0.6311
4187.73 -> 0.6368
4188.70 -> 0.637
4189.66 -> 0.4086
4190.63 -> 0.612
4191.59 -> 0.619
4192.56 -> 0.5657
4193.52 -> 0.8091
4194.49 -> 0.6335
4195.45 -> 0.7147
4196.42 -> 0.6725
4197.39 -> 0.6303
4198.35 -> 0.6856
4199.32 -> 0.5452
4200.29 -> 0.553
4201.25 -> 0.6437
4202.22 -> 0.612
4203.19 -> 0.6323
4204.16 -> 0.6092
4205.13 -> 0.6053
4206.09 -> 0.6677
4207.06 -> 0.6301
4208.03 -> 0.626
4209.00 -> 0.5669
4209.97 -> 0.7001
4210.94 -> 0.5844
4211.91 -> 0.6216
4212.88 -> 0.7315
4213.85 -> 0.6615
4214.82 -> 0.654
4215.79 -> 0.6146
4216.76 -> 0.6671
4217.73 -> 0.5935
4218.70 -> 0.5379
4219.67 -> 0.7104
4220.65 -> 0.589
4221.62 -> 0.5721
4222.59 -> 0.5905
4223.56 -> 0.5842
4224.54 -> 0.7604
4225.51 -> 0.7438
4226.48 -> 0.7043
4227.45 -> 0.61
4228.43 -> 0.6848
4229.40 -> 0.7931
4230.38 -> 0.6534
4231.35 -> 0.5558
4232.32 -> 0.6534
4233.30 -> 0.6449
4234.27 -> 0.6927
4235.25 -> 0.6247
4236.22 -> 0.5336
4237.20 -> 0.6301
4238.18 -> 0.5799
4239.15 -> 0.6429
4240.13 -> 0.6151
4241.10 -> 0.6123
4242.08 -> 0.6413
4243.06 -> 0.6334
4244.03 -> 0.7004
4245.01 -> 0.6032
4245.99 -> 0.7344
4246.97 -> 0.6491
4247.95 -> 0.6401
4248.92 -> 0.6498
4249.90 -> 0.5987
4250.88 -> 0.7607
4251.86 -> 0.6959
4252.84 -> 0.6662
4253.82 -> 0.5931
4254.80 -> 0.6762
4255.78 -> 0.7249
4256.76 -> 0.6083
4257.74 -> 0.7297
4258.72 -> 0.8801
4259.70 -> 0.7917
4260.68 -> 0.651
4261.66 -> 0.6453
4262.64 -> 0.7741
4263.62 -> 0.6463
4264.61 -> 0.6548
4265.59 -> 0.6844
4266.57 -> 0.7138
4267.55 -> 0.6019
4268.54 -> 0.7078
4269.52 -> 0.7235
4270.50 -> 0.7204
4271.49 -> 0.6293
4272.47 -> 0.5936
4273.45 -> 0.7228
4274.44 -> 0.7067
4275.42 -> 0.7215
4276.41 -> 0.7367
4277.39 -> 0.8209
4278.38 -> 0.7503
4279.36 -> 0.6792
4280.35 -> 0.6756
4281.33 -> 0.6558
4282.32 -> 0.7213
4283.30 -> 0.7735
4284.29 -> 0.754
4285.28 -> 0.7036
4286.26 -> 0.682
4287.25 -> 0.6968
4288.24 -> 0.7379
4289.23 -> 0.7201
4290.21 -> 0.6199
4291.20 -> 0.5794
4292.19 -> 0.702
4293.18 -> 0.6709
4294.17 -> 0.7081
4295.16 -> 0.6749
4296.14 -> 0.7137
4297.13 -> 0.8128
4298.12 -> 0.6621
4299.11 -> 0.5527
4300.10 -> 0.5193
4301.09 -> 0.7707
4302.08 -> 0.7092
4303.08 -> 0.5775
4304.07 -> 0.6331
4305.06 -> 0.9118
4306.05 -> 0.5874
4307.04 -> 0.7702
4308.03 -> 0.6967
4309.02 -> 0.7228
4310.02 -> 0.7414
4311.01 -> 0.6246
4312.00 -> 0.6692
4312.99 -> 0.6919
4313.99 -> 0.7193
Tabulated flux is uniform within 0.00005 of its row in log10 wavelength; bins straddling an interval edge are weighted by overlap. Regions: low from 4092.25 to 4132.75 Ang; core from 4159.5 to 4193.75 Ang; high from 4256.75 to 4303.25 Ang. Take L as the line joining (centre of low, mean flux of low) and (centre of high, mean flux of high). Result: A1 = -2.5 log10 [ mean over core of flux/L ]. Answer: 0.081 mag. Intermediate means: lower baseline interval 0.672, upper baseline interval 0.695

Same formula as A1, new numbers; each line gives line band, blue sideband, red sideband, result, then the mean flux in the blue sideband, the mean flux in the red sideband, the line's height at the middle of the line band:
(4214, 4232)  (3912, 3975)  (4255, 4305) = 0.07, 0.674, 0.695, 0.691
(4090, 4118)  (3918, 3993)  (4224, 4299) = 0.01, 0.674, 0.682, 0.678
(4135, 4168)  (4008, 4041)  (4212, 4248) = 0.03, 0.663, 0.644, 0.651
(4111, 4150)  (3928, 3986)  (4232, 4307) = 0.04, 0.675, 0.68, 0.678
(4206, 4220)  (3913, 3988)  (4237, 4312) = 0.08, 0.675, 0.685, 0.683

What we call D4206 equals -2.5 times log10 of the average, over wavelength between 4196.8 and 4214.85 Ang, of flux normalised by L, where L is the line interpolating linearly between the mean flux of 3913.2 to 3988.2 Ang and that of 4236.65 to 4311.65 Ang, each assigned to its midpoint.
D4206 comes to 0.09 mag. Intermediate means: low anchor 0.675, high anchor 0.684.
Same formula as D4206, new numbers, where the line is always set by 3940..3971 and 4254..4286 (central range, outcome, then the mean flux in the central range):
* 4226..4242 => 0.101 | 0.639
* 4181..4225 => 0.118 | 0.627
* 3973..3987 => 0.003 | 0.68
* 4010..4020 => 0.007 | 0.68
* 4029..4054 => 0.049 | 0.656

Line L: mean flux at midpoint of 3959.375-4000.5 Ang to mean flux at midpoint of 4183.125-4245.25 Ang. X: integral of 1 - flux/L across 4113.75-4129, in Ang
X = -0.6 Ang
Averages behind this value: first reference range 0.668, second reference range 0.634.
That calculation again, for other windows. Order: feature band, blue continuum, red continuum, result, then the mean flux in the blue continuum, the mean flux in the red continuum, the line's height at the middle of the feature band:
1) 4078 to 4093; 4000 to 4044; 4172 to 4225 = -1.12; 0.67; 0.63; 0.656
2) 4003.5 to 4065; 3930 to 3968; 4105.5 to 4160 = 0.52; 0.678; 0.653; 0.667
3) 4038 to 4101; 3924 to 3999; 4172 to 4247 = -1.91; 0.678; 0.636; 0.659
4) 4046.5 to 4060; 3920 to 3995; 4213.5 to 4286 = 1.01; 0.677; 0.671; 0.675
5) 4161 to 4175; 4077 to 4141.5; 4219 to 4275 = 0.83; 0.673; 0.665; 0.669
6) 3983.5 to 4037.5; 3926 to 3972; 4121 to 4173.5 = -0.37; 0.677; 0.648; 0.668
